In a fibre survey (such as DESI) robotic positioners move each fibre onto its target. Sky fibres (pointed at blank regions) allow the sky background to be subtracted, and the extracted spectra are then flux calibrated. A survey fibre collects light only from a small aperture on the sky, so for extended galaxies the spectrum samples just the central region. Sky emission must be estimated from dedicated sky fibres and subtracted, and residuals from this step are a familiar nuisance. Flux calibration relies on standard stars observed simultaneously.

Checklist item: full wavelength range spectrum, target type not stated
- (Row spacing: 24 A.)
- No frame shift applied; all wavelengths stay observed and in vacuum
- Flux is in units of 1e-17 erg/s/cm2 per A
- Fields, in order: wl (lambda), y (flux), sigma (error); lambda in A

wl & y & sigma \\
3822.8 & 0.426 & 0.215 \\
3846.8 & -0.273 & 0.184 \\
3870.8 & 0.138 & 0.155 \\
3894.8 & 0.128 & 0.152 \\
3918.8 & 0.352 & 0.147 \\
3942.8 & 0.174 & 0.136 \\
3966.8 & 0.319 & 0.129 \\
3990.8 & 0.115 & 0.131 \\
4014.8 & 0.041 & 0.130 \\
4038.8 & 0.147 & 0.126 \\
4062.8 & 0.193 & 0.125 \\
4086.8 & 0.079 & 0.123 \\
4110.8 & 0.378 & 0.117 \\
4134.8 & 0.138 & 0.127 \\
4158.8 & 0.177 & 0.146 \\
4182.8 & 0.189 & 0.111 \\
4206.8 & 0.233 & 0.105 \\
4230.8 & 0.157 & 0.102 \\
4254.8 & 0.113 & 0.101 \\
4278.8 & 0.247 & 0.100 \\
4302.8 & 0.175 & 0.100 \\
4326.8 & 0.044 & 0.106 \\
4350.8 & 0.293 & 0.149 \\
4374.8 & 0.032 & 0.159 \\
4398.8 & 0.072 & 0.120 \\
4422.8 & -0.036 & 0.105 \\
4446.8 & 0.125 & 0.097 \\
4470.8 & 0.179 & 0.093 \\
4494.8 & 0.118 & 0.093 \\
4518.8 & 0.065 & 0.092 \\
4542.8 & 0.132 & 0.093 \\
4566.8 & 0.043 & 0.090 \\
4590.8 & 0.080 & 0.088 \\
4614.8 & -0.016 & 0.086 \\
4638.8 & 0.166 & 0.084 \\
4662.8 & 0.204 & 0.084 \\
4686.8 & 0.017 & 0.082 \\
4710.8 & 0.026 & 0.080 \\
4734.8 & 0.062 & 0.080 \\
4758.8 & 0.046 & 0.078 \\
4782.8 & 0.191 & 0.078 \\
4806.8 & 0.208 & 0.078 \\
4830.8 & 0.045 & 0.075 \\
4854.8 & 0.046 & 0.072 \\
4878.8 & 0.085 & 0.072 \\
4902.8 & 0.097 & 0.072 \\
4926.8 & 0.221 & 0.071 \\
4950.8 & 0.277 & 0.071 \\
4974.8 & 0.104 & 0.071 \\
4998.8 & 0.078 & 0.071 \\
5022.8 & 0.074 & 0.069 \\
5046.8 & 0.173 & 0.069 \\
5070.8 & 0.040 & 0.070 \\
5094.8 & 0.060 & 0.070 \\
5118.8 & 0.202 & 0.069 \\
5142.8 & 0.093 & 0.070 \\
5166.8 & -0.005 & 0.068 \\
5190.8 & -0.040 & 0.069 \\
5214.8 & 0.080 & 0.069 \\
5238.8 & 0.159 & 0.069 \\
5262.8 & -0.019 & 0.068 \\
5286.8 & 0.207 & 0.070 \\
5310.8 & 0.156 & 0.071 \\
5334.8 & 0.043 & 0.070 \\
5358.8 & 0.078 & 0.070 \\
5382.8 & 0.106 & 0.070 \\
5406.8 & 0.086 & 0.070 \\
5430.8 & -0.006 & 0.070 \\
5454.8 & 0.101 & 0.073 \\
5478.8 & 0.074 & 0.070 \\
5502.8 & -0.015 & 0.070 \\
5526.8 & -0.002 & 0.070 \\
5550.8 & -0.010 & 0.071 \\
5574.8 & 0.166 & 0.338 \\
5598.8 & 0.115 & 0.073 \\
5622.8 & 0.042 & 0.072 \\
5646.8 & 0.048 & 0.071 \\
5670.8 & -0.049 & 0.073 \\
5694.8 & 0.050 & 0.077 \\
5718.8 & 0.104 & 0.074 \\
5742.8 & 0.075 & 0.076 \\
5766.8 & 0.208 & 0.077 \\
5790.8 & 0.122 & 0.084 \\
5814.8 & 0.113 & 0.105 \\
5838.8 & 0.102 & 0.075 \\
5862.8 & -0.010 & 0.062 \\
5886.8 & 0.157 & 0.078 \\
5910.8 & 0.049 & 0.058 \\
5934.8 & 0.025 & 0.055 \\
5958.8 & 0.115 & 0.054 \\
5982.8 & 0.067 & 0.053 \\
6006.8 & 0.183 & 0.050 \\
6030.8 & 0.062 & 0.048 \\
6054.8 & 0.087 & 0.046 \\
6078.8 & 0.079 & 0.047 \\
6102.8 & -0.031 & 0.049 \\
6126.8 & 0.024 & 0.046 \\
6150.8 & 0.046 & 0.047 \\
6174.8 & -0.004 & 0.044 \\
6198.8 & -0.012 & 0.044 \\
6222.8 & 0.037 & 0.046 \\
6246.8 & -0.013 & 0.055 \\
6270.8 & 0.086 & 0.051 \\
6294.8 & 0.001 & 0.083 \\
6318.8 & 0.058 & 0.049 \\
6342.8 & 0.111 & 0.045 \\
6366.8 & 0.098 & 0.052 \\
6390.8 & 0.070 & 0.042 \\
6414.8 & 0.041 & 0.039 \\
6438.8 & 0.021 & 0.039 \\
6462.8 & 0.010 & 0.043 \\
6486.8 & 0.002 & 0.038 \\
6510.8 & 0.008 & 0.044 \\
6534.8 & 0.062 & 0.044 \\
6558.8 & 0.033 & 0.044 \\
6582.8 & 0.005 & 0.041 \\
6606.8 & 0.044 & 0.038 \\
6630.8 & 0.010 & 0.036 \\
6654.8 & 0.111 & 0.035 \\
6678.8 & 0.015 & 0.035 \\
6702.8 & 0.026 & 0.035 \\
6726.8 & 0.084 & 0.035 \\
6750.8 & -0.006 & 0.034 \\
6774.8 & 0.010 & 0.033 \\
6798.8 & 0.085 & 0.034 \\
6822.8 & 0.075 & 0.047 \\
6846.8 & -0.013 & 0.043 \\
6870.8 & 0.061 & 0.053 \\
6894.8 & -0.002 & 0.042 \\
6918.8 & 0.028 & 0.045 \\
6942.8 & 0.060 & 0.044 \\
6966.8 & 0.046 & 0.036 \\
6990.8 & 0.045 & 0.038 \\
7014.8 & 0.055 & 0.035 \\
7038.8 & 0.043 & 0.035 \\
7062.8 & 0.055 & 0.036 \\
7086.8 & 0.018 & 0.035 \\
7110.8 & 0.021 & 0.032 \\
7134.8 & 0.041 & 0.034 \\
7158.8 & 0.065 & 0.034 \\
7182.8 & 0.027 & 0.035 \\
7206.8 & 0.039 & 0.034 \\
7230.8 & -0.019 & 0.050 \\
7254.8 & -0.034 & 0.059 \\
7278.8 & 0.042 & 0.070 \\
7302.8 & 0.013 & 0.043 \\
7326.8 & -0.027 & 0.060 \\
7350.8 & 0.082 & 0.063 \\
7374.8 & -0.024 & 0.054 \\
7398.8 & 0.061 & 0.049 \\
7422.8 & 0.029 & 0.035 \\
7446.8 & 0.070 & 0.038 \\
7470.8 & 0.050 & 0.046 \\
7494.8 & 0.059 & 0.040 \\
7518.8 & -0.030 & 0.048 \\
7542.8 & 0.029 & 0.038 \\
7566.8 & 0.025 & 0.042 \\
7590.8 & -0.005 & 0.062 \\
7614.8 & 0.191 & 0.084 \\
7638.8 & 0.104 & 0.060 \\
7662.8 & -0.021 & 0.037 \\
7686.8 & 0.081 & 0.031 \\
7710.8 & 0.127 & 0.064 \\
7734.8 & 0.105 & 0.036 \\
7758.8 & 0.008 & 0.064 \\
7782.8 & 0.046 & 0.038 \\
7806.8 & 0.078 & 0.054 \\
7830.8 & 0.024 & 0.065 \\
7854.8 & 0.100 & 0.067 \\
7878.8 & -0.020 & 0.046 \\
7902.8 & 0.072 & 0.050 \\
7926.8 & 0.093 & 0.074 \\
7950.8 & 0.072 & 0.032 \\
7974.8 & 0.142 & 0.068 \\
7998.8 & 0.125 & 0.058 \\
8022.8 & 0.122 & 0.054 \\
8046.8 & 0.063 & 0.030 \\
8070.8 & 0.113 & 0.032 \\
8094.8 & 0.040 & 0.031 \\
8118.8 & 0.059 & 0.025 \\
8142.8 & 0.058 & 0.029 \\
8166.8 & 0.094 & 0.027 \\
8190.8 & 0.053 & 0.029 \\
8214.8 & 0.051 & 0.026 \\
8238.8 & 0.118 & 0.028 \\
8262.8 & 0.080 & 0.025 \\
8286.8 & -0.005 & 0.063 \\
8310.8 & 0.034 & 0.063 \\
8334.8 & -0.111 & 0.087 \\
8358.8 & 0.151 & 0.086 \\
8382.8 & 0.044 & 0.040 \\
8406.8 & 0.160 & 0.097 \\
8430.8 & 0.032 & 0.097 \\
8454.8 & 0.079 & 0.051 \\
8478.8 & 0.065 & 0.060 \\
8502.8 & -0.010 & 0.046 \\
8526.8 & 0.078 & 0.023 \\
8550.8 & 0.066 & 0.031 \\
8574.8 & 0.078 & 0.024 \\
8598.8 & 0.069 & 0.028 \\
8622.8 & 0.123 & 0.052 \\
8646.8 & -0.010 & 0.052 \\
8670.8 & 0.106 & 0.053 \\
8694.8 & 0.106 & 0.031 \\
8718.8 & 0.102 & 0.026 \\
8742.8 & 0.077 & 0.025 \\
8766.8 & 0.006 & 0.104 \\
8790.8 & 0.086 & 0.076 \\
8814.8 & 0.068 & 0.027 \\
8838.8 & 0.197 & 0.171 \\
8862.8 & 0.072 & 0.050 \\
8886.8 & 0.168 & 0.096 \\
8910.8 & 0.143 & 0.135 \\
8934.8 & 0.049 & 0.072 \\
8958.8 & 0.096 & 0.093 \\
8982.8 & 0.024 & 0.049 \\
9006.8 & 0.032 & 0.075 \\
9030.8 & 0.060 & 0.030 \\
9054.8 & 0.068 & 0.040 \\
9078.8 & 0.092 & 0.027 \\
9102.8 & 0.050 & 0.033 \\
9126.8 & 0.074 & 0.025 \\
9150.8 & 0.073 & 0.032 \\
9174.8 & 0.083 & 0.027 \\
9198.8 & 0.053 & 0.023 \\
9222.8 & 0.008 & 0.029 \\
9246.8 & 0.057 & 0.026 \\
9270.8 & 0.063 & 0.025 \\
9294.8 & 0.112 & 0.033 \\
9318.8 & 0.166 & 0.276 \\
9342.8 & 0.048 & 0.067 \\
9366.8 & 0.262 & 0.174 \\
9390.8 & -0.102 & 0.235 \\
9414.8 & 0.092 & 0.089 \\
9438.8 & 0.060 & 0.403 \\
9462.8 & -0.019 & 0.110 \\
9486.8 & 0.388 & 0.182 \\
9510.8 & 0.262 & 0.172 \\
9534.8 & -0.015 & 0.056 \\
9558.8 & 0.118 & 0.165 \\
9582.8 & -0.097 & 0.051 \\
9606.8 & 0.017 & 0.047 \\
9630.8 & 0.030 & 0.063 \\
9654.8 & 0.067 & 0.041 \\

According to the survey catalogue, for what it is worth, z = 1.071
